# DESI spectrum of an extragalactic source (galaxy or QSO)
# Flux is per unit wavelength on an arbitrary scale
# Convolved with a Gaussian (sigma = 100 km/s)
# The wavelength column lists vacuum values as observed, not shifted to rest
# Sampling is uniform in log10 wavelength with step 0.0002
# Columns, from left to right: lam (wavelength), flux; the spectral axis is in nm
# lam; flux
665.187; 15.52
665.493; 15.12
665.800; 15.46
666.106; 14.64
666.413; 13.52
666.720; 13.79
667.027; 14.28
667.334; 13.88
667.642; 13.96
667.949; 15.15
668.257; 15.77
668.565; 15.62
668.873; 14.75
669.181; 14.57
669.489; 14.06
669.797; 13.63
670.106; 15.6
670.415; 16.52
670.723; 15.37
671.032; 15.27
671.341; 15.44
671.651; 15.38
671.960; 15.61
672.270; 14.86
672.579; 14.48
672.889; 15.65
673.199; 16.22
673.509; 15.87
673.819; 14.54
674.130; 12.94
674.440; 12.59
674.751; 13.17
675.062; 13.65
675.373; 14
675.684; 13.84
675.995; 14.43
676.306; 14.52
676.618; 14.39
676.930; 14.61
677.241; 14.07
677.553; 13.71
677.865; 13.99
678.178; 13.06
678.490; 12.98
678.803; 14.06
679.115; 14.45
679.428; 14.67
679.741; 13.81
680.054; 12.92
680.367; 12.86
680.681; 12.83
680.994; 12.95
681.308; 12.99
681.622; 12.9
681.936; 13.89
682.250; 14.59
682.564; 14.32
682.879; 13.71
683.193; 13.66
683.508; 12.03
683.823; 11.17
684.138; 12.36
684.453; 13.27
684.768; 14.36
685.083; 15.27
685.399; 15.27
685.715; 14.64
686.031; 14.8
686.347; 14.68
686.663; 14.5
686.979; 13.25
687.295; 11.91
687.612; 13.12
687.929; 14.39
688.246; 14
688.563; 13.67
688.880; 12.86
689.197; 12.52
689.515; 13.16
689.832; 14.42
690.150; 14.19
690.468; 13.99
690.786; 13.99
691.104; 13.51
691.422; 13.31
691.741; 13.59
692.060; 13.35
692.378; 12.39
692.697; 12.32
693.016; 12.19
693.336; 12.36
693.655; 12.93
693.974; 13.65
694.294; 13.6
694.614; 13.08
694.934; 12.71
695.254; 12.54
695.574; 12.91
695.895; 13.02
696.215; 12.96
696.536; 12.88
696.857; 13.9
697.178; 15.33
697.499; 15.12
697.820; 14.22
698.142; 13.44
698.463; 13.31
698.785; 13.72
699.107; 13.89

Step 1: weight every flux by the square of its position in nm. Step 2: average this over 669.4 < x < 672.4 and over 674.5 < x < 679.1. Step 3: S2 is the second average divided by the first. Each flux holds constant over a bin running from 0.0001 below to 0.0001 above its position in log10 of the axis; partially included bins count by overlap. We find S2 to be 0.93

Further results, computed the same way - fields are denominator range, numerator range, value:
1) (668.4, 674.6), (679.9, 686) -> 0.93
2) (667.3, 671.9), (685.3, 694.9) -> 0.95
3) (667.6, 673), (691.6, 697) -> 0.92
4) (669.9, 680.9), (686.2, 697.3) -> 0.98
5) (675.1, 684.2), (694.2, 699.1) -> 1.05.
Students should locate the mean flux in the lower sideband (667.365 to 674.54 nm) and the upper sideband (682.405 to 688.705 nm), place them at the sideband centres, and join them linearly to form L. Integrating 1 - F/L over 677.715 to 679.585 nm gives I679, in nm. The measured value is 0.056 nm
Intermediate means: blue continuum 14.9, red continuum 13.7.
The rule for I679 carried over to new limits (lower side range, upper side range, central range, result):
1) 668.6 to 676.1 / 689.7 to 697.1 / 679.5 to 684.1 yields 0.28 nm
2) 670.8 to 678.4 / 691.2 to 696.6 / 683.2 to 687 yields -0.06 nm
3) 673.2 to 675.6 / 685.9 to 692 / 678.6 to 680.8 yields 0.03 nm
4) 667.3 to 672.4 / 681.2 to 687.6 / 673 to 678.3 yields 0.14 nm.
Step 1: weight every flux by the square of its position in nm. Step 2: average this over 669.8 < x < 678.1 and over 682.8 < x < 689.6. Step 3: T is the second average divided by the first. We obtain 0.96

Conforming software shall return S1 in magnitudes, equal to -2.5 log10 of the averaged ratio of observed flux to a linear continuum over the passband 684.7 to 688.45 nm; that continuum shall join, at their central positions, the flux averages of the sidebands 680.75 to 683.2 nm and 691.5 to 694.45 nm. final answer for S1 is -0.07 mag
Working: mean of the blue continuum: 13.6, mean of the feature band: 14.2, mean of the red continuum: 12.9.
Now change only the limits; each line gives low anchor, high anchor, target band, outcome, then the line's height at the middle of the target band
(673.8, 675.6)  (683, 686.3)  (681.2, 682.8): -0.009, 13.6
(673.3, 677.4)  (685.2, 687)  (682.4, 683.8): 0.099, 14.5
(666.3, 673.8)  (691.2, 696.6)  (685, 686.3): -0.099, 13.6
